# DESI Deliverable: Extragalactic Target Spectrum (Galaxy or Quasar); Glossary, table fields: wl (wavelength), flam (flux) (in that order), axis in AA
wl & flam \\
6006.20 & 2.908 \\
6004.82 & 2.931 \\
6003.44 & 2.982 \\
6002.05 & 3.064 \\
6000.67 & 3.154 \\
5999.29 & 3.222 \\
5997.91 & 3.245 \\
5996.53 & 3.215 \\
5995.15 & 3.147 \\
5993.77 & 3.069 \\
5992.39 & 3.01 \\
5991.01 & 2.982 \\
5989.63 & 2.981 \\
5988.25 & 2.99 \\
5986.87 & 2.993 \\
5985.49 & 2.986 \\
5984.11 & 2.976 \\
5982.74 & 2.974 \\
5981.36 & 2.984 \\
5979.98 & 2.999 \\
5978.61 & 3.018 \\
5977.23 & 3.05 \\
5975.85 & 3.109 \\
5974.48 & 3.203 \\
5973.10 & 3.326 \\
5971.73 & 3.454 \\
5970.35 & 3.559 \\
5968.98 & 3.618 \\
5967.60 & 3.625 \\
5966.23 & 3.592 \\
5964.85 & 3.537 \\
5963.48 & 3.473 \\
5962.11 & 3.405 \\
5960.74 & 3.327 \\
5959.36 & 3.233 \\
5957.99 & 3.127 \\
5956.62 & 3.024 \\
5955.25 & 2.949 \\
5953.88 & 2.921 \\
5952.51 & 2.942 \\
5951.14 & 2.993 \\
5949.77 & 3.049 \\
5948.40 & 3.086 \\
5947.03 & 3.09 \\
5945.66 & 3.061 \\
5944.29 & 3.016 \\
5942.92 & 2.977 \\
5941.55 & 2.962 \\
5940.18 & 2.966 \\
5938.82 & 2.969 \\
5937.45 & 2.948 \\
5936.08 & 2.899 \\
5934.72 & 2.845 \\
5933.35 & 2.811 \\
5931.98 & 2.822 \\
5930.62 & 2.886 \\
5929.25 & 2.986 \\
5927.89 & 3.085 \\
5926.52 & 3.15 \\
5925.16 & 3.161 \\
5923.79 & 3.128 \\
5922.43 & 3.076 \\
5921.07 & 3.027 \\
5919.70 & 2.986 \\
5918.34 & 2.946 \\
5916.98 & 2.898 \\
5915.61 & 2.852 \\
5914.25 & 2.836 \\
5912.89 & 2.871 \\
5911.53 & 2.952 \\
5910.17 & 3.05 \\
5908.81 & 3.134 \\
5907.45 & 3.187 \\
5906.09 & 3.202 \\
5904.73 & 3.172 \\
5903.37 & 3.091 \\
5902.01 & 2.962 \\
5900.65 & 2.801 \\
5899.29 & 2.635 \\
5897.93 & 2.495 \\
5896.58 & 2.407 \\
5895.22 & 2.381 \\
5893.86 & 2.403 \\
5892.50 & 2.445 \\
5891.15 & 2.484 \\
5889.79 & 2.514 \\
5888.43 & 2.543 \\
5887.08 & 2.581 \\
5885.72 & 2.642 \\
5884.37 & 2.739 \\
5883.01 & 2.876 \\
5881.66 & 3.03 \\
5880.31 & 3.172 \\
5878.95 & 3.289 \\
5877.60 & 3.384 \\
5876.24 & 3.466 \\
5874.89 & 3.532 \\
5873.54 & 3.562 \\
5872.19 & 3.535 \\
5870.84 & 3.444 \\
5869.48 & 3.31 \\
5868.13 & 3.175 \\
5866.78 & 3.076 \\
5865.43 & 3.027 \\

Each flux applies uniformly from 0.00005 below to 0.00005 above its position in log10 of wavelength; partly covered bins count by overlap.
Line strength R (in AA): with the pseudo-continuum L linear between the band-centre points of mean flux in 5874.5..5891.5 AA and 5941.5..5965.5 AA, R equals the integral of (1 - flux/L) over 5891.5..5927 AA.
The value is 1.43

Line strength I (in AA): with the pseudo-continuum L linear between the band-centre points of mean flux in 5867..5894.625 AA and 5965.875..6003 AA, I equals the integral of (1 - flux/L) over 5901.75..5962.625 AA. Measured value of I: 1.2 AA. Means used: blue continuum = 3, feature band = 3.02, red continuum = 3.16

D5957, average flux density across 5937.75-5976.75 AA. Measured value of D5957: 3.2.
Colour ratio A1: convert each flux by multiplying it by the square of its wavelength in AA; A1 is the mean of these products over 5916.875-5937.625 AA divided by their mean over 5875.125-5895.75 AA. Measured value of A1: 1.07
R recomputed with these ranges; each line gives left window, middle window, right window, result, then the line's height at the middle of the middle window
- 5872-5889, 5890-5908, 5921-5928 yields 2.1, 3.1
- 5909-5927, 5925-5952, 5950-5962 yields 0.5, 3.04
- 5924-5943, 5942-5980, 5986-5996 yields -2.7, 2.99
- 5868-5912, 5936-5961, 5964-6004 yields 0.5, 3.09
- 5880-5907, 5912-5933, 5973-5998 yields -1.1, 2.83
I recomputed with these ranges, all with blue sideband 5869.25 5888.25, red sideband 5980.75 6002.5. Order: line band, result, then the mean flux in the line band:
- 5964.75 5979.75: -1.3 AA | 3.35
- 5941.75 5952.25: 0.2 AA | 3.03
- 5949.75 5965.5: -0.4 AA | 3.17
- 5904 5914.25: 0.2 AA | 3.07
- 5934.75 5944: 0.5 AA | 2.95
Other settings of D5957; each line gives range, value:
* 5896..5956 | 2.96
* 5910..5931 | 2.99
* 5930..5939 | 2.88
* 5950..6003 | 3.17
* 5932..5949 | 2.96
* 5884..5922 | 2.8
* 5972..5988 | 3.07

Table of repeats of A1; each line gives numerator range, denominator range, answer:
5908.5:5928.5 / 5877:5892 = 1.07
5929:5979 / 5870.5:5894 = 1.08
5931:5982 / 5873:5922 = 1.10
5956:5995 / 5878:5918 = 1.16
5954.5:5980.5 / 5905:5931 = 1.11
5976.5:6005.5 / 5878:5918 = 1.11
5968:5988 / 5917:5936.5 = 1.08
